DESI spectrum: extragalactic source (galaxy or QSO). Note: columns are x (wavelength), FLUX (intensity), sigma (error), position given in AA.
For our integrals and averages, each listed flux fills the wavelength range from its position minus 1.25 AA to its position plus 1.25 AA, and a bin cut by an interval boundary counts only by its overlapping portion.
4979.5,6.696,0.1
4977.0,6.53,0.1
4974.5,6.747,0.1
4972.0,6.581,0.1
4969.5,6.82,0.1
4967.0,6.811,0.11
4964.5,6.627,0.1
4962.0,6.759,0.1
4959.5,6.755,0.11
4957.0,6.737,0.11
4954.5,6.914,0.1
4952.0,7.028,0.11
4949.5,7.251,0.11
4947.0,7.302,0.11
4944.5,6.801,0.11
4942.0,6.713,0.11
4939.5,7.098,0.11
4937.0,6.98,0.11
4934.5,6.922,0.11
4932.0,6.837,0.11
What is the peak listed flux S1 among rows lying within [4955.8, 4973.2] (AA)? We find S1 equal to 6.82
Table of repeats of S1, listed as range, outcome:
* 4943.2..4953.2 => 7.302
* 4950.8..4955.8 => 7.028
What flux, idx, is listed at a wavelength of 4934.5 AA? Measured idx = 6.922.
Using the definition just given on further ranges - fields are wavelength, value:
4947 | 7.302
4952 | 7.028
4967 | 6.811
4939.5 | 7.098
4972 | 6.581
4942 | 6.713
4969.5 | 6.82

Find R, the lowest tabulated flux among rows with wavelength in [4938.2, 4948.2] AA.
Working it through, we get 6.713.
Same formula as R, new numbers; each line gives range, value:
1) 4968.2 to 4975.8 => 6.581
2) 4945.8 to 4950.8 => 7.251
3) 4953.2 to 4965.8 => 6.627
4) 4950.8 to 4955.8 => 6.914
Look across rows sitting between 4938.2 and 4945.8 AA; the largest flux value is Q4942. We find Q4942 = 7.098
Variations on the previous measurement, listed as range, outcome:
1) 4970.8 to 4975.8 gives 6.747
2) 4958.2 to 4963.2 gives 6.759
